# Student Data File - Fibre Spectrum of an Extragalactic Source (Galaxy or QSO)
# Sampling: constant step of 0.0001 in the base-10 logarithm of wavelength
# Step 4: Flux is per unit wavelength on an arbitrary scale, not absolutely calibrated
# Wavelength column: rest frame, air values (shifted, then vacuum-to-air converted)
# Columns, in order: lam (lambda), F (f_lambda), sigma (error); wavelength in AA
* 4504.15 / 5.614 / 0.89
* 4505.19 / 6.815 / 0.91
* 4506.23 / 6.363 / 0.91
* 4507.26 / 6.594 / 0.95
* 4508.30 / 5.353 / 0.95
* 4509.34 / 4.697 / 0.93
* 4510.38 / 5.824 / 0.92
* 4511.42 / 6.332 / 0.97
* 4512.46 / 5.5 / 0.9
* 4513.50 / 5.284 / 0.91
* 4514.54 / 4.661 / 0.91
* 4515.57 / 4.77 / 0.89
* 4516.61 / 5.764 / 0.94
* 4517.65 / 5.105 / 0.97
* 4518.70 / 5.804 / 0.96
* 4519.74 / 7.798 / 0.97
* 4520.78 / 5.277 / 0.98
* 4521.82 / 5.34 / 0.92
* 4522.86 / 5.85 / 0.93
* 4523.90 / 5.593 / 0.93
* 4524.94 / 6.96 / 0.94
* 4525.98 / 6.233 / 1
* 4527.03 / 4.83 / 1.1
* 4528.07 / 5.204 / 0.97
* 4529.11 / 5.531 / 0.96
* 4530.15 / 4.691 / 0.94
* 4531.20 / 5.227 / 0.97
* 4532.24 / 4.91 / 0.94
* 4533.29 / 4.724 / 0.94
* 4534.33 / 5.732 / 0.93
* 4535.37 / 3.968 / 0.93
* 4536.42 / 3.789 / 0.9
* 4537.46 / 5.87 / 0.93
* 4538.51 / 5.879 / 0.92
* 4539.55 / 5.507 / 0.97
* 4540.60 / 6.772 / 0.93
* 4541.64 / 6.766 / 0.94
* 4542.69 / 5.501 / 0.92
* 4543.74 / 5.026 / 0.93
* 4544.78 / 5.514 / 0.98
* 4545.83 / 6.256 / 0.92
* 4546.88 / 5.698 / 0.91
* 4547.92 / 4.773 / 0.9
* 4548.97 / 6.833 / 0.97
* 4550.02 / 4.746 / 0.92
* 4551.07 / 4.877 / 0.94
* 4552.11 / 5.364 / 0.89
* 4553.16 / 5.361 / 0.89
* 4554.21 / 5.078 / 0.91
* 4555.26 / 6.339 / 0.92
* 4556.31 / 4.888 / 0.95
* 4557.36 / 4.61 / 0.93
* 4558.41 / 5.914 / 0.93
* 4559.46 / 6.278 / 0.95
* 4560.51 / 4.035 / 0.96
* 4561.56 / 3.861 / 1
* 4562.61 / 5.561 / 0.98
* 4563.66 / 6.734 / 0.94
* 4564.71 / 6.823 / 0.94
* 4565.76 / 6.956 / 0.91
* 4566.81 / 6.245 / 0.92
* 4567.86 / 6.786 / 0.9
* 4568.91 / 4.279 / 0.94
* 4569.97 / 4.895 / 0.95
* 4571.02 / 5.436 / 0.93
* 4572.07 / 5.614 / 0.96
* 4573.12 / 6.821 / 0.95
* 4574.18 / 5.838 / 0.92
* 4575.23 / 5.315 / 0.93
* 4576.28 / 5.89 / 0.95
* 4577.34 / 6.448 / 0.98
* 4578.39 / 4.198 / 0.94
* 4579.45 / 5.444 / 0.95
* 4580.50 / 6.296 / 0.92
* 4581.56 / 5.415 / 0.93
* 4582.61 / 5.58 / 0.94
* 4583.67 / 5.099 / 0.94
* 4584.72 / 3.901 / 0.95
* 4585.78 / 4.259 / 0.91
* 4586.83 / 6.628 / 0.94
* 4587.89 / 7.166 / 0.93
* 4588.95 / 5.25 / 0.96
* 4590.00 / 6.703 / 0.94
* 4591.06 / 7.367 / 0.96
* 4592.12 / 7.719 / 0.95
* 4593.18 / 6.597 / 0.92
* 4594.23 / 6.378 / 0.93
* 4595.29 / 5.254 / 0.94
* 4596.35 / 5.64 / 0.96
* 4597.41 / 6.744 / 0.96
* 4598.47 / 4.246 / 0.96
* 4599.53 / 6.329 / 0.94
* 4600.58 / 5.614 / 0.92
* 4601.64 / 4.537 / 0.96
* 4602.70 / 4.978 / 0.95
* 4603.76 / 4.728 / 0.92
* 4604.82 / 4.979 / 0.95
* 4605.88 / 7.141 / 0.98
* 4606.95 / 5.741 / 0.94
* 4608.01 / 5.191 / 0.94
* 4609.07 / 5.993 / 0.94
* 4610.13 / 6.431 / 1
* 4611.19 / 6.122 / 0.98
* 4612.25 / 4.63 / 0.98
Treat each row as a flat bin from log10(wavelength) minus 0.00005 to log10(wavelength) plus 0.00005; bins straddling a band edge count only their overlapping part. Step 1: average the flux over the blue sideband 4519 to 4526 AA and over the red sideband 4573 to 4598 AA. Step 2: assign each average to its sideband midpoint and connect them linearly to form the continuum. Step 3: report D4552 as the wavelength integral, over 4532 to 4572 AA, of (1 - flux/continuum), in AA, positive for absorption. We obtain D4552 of 3.5 AA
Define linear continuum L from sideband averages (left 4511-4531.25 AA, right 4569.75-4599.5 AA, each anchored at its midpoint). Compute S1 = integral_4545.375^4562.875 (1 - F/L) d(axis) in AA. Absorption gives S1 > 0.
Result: 1.2 AA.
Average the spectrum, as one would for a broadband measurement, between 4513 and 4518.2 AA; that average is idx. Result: 5.12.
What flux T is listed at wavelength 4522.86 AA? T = 5.85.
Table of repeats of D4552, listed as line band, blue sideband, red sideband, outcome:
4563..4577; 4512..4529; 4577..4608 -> -0.7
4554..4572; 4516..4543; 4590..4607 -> 0.5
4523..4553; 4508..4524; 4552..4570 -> 0.6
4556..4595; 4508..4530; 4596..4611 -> -1.1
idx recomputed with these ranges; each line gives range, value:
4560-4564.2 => 5.06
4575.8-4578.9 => 5.51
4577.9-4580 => 4.85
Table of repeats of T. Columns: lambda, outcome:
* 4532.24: 4.91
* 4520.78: 5.277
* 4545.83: 6.256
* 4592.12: 7.719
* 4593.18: 6.597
